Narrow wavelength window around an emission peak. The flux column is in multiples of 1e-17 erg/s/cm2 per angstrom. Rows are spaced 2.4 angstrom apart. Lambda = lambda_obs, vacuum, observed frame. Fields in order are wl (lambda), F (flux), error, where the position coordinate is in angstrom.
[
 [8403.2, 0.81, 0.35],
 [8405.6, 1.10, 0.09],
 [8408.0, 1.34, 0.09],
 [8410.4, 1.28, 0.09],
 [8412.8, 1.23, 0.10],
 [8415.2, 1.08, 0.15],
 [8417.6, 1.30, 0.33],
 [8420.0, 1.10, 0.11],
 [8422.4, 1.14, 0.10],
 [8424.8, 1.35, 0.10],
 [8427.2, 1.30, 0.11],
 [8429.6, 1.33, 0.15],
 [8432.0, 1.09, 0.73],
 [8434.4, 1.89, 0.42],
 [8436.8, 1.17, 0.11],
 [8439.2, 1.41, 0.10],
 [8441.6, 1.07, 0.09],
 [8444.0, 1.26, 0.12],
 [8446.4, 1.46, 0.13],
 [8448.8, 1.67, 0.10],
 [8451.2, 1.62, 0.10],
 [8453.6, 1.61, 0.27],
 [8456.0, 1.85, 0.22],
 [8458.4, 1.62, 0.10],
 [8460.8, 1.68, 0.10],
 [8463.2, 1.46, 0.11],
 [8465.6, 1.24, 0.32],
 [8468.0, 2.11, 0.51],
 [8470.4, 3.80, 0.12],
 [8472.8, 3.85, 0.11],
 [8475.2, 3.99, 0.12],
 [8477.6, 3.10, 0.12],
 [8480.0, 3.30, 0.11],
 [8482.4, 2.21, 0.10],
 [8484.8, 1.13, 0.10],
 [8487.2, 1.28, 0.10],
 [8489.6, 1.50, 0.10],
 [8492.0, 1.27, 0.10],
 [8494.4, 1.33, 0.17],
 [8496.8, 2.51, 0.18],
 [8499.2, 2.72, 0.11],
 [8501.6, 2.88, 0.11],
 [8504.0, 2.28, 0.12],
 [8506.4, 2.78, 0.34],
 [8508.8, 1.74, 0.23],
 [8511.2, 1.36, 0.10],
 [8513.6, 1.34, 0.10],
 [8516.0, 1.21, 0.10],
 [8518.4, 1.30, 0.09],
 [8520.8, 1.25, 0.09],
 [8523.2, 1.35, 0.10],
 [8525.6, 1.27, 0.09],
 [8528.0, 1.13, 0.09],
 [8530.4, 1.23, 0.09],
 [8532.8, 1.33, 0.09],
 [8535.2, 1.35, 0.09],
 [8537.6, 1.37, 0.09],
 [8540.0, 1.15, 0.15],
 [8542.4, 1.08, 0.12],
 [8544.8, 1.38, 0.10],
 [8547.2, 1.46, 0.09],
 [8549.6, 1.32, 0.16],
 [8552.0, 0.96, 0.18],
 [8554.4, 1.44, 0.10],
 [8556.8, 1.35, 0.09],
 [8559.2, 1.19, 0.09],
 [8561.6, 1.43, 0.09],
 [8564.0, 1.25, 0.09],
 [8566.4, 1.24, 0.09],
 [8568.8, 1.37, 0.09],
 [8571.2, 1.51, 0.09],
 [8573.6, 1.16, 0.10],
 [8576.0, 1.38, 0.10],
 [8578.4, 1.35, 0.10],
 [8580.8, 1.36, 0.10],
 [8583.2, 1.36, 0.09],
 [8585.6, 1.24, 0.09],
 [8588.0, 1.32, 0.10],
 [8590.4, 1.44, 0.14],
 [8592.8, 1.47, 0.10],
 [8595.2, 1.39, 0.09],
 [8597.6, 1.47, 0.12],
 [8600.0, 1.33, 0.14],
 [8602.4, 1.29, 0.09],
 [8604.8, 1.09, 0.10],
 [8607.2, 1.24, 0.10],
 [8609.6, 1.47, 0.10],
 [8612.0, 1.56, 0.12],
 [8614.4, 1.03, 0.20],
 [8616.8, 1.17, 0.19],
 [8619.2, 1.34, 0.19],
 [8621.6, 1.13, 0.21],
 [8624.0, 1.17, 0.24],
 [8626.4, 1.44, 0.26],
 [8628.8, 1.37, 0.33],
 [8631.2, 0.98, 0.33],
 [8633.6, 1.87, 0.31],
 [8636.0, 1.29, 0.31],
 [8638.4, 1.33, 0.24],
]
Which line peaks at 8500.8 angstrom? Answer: [N II] 6583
